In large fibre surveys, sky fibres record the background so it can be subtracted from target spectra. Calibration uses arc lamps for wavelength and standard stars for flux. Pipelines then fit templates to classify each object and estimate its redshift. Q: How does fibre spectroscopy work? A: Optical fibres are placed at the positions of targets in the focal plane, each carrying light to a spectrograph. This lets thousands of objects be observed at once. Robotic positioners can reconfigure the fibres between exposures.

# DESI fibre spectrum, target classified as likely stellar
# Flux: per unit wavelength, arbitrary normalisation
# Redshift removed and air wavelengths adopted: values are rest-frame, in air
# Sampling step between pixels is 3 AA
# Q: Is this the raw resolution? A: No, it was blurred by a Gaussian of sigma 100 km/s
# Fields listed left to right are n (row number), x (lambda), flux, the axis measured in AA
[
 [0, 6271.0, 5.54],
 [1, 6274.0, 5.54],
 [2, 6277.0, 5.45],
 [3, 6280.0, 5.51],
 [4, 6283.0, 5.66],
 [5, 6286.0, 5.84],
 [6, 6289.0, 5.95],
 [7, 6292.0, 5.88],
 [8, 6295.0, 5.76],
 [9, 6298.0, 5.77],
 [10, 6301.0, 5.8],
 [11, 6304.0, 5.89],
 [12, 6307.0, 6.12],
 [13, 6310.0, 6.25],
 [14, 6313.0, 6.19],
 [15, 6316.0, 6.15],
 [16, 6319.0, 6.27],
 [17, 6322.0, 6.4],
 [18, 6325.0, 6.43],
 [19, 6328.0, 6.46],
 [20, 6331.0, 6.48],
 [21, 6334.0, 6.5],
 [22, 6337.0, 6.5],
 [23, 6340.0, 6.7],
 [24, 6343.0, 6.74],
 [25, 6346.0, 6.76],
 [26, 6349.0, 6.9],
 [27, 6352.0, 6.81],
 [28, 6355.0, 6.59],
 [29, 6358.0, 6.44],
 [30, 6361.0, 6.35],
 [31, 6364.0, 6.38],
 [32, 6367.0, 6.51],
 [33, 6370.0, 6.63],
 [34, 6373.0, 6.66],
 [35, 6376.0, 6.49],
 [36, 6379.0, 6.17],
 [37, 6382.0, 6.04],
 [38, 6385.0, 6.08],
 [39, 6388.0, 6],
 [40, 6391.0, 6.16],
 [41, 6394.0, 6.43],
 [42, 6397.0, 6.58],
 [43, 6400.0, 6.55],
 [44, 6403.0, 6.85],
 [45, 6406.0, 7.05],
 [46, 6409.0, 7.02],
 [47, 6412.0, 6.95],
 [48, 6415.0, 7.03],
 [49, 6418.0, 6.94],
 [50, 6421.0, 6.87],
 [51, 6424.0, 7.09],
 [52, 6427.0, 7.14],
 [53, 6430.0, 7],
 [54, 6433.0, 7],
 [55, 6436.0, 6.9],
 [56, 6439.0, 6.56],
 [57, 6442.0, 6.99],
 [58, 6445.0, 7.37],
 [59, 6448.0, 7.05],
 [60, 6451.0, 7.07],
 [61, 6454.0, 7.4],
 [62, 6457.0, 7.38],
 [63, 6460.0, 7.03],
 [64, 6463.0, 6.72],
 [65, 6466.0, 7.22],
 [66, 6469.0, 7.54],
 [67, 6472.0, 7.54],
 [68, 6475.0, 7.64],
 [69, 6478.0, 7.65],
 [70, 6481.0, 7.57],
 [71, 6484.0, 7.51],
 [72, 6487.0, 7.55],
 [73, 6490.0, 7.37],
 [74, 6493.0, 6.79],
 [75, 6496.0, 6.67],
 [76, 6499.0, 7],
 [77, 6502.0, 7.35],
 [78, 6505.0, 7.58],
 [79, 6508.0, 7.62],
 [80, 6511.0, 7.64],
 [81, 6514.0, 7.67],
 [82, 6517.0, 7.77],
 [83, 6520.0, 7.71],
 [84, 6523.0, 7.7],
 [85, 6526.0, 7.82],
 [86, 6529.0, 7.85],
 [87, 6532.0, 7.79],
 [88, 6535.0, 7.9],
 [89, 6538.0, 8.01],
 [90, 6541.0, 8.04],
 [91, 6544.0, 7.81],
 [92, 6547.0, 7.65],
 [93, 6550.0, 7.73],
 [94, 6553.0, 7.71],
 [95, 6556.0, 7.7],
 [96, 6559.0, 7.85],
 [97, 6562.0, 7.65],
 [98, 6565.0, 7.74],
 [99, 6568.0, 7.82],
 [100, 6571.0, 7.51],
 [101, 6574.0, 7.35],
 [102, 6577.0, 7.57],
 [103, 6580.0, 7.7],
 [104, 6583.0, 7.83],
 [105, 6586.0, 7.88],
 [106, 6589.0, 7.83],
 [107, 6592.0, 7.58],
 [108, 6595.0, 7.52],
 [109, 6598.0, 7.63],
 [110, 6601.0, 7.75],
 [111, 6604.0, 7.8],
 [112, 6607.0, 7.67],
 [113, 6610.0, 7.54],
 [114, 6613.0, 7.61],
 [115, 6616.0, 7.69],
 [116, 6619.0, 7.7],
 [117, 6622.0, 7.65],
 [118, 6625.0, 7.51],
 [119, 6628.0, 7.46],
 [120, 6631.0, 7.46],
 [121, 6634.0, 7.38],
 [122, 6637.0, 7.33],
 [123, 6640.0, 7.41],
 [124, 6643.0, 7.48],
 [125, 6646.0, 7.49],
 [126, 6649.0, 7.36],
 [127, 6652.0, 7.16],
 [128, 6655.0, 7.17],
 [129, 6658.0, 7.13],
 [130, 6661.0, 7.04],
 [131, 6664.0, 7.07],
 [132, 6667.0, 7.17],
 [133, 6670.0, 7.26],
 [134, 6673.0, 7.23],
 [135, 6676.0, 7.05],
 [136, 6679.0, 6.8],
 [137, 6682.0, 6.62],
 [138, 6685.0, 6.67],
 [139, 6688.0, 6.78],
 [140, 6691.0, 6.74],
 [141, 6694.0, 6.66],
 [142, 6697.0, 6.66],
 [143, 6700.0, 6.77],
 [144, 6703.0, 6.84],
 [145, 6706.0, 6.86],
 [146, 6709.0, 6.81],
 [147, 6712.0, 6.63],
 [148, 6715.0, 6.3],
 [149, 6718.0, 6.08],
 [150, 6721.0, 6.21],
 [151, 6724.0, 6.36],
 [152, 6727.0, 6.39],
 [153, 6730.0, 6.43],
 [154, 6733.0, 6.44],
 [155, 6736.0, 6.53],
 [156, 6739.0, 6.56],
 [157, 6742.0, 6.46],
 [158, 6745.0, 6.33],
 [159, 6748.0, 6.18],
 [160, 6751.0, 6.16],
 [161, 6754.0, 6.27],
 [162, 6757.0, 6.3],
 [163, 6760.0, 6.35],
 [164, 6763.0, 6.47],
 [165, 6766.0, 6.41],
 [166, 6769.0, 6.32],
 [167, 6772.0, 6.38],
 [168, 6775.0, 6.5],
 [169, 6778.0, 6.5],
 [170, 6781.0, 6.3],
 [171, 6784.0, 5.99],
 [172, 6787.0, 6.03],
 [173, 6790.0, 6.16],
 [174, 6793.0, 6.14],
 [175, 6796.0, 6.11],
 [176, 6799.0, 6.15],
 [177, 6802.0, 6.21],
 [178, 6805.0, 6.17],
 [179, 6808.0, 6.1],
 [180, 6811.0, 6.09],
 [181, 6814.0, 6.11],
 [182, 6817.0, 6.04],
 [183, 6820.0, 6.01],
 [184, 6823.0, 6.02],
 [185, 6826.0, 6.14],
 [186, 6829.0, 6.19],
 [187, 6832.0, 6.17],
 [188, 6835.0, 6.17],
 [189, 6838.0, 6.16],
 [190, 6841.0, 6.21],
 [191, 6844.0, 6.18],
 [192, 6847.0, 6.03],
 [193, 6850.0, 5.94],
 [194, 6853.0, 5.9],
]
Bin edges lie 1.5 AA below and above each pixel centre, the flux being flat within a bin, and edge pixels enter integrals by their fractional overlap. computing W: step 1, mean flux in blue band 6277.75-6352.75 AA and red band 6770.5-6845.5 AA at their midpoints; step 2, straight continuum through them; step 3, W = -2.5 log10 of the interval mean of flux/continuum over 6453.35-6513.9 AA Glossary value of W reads -0.18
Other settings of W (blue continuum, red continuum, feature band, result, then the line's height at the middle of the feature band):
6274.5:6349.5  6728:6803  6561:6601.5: -0.222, 6.25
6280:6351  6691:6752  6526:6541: -0.234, 6.37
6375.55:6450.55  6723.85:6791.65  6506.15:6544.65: -0.179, 6.61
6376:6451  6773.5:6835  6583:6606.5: -0.191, 6.47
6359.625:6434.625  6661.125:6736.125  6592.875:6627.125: -0.145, 6.68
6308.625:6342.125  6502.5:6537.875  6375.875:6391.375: 0.113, 6.8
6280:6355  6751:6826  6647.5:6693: -0.130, 6.22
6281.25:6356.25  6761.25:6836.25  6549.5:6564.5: -0.234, 6.23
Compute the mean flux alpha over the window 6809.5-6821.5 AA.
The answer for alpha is 6.06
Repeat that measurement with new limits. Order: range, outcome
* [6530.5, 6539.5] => 7.9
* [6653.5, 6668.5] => 7.12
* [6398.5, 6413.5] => 6.88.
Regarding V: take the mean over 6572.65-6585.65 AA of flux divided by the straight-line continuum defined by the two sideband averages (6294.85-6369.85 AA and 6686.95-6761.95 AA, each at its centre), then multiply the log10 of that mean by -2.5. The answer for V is -0.18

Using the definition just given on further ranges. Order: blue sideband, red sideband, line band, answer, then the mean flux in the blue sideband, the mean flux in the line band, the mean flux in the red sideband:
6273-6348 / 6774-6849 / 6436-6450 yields -0.14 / 6.13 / 6.99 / 6.15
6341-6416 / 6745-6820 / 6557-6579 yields -0.19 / 6.56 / 7.64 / 6.22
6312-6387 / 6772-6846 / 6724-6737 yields -0.04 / 6.46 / 6.43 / 6.16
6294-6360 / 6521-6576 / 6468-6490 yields -0.04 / 6.36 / 7.56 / 7.76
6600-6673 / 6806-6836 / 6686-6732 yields 0.05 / 7.42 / 6.57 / 6.1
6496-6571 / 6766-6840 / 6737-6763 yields 0.02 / 7.69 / 6.34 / 6.18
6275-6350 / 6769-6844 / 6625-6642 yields -0.20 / 6.17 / 7.42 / 6.17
